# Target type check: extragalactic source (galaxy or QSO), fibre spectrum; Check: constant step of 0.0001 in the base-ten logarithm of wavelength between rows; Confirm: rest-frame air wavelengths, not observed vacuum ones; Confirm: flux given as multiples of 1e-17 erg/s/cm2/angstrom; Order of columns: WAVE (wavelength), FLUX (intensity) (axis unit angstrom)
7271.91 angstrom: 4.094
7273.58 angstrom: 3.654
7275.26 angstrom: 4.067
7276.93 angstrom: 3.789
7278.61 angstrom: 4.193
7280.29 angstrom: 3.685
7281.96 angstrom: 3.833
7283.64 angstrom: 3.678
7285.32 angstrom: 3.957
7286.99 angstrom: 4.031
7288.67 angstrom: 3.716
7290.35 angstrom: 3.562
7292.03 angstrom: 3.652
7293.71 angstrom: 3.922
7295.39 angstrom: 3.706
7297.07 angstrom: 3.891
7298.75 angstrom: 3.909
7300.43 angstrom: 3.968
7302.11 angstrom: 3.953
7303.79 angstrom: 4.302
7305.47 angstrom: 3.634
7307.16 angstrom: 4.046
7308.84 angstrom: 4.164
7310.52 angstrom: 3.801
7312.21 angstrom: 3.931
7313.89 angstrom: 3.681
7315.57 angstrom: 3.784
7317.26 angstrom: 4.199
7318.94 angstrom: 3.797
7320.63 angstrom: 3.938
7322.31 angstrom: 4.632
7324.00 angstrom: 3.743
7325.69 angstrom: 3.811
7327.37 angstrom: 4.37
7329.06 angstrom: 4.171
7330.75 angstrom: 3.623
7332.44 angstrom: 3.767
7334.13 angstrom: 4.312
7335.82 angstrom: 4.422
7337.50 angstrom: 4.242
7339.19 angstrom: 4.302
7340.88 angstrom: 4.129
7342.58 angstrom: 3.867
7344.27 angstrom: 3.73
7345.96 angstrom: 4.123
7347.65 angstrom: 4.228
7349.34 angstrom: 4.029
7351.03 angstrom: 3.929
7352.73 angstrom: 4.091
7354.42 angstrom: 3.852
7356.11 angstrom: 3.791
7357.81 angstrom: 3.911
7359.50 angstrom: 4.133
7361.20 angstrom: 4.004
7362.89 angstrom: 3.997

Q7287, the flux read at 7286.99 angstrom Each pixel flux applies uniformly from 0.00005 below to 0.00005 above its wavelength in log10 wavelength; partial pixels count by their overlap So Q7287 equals 4.031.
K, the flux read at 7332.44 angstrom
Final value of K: 3.767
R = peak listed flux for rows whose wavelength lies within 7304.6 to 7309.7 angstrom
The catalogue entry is 4.164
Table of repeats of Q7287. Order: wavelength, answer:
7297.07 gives 3.891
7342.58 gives 3.867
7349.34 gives 4.029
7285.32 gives 3.957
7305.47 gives 3.634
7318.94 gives 3.797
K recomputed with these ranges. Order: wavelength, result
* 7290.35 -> 3.562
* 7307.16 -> 4.046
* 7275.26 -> 4.067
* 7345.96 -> 4.123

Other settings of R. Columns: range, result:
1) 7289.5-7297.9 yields 3.922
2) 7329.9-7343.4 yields 4.422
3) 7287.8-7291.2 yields 3.716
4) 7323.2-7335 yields 4.37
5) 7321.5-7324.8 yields 4.632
